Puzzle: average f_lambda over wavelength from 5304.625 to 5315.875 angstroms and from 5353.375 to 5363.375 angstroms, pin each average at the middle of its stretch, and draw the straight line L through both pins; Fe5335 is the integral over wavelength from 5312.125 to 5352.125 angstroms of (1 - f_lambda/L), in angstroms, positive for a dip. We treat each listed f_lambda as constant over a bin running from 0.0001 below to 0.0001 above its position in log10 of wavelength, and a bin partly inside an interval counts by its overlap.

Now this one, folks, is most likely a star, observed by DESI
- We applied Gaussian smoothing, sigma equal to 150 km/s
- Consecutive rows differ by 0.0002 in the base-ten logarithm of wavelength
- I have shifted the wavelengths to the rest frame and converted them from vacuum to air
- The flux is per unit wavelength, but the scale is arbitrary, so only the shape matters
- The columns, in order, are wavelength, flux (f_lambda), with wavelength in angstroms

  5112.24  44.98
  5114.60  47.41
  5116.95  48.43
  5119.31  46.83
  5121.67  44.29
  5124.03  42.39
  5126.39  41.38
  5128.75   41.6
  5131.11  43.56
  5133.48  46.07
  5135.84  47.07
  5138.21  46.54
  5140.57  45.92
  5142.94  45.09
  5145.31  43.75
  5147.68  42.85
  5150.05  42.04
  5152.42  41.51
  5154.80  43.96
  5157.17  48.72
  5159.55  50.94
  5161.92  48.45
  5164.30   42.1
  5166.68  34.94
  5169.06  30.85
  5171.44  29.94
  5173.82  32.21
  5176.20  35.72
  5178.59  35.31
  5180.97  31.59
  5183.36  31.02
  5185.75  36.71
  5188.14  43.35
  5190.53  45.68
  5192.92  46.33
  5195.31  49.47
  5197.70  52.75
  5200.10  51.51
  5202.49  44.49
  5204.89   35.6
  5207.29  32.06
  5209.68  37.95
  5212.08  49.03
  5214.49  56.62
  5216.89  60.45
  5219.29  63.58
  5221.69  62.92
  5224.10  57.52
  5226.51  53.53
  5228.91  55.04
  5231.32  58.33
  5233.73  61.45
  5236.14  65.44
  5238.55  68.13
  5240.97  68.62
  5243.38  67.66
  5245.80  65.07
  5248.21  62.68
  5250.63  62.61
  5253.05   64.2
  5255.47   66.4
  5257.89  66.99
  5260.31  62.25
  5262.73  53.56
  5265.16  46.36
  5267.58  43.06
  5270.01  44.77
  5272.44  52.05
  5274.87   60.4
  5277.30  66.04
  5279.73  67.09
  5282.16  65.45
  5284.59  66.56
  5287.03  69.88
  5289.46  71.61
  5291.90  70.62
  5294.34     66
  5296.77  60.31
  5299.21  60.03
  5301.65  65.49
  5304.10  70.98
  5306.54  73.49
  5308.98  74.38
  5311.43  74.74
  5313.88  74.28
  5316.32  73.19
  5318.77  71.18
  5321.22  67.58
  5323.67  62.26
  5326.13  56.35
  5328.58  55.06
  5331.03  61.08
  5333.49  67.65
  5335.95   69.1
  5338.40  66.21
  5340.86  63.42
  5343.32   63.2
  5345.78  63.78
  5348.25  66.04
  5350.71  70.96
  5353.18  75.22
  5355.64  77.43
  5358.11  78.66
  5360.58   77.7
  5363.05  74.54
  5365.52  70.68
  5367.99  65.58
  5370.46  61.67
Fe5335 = 5.05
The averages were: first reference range 74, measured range 65.9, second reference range 77.1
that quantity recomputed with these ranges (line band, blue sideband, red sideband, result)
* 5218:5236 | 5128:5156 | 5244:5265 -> -0.5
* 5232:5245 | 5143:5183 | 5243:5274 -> -2.8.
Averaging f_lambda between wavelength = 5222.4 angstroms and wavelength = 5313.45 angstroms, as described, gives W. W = 63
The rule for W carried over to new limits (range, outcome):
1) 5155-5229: 44.6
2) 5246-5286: 59.6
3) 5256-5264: 61.3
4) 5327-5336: 62.2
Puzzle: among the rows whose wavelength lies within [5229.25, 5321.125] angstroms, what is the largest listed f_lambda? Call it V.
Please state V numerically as 74.74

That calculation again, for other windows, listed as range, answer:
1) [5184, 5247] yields 68.62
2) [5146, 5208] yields 52.75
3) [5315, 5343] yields 73.19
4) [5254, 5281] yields 67.09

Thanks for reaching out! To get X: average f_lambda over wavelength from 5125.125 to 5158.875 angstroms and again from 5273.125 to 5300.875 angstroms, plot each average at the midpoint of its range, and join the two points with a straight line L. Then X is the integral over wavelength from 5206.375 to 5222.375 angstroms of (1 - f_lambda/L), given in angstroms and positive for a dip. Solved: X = 1.0 angstroms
